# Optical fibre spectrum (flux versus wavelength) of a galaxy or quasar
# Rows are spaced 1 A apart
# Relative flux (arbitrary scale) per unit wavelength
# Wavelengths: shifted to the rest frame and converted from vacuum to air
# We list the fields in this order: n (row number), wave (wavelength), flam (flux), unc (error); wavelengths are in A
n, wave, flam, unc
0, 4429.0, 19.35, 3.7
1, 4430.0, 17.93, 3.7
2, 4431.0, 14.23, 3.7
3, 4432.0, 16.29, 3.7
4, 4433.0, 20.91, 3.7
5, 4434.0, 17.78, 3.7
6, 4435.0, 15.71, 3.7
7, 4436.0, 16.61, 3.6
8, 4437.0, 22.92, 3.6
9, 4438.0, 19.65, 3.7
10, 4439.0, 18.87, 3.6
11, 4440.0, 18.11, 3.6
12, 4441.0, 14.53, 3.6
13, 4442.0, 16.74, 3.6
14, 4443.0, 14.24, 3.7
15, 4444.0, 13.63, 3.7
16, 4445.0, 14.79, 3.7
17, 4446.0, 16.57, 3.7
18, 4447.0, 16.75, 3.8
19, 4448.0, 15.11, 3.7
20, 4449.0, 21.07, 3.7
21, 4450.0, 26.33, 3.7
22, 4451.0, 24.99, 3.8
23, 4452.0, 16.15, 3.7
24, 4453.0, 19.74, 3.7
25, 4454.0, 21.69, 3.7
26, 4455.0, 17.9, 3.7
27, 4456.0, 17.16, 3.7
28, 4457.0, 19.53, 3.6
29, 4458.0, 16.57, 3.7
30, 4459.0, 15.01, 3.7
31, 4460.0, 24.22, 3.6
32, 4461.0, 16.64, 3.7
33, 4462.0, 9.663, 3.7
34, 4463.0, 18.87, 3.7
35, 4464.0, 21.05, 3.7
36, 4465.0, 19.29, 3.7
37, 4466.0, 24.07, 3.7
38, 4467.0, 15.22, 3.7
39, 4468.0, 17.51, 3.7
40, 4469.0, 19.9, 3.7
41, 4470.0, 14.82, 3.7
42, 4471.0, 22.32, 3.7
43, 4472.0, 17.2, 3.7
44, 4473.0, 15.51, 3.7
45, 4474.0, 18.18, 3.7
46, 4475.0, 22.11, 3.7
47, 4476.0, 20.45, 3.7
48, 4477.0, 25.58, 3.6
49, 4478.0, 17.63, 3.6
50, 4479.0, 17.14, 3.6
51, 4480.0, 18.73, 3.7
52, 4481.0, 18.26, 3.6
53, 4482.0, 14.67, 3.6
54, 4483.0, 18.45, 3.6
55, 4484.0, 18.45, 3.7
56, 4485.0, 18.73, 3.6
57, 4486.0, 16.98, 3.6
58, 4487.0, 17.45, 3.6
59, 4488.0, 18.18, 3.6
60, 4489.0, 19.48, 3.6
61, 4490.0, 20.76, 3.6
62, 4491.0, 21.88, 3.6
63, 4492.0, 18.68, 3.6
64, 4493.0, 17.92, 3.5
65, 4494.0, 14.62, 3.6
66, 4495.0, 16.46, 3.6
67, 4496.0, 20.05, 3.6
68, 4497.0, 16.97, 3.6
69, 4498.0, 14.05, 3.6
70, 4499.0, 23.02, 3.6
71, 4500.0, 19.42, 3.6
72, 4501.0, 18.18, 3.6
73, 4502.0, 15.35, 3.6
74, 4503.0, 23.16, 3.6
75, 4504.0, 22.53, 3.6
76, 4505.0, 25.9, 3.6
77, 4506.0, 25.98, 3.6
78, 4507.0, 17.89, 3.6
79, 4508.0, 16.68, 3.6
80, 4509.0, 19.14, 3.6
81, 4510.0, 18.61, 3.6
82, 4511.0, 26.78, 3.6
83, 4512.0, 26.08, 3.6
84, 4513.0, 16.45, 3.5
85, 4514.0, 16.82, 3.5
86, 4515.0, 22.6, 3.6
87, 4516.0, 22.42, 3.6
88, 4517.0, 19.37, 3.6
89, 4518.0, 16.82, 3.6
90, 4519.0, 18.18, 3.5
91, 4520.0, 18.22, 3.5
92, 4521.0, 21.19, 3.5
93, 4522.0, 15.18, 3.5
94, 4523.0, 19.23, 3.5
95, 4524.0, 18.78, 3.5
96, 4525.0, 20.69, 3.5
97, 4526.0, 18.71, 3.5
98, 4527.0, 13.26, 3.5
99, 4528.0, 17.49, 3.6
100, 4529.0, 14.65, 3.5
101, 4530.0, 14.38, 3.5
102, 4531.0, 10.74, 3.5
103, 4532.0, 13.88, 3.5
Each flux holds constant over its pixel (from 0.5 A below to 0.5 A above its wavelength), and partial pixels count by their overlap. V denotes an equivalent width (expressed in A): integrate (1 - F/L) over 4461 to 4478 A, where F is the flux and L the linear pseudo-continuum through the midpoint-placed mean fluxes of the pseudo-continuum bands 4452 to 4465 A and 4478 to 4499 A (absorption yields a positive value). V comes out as -0.6 A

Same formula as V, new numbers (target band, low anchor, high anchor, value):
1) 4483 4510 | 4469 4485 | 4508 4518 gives 0.7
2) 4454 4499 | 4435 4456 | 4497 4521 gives 1.8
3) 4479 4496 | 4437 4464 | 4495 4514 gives 1.2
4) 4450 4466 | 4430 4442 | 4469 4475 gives -0.9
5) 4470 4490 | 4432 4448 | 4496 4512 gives 0.5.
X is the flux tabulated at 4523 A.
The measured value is 19.23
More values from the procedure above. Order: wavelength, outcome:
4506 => 25.98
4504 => 22.53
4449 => 21.07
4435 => 15.71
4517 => 19.37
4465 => 19.29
